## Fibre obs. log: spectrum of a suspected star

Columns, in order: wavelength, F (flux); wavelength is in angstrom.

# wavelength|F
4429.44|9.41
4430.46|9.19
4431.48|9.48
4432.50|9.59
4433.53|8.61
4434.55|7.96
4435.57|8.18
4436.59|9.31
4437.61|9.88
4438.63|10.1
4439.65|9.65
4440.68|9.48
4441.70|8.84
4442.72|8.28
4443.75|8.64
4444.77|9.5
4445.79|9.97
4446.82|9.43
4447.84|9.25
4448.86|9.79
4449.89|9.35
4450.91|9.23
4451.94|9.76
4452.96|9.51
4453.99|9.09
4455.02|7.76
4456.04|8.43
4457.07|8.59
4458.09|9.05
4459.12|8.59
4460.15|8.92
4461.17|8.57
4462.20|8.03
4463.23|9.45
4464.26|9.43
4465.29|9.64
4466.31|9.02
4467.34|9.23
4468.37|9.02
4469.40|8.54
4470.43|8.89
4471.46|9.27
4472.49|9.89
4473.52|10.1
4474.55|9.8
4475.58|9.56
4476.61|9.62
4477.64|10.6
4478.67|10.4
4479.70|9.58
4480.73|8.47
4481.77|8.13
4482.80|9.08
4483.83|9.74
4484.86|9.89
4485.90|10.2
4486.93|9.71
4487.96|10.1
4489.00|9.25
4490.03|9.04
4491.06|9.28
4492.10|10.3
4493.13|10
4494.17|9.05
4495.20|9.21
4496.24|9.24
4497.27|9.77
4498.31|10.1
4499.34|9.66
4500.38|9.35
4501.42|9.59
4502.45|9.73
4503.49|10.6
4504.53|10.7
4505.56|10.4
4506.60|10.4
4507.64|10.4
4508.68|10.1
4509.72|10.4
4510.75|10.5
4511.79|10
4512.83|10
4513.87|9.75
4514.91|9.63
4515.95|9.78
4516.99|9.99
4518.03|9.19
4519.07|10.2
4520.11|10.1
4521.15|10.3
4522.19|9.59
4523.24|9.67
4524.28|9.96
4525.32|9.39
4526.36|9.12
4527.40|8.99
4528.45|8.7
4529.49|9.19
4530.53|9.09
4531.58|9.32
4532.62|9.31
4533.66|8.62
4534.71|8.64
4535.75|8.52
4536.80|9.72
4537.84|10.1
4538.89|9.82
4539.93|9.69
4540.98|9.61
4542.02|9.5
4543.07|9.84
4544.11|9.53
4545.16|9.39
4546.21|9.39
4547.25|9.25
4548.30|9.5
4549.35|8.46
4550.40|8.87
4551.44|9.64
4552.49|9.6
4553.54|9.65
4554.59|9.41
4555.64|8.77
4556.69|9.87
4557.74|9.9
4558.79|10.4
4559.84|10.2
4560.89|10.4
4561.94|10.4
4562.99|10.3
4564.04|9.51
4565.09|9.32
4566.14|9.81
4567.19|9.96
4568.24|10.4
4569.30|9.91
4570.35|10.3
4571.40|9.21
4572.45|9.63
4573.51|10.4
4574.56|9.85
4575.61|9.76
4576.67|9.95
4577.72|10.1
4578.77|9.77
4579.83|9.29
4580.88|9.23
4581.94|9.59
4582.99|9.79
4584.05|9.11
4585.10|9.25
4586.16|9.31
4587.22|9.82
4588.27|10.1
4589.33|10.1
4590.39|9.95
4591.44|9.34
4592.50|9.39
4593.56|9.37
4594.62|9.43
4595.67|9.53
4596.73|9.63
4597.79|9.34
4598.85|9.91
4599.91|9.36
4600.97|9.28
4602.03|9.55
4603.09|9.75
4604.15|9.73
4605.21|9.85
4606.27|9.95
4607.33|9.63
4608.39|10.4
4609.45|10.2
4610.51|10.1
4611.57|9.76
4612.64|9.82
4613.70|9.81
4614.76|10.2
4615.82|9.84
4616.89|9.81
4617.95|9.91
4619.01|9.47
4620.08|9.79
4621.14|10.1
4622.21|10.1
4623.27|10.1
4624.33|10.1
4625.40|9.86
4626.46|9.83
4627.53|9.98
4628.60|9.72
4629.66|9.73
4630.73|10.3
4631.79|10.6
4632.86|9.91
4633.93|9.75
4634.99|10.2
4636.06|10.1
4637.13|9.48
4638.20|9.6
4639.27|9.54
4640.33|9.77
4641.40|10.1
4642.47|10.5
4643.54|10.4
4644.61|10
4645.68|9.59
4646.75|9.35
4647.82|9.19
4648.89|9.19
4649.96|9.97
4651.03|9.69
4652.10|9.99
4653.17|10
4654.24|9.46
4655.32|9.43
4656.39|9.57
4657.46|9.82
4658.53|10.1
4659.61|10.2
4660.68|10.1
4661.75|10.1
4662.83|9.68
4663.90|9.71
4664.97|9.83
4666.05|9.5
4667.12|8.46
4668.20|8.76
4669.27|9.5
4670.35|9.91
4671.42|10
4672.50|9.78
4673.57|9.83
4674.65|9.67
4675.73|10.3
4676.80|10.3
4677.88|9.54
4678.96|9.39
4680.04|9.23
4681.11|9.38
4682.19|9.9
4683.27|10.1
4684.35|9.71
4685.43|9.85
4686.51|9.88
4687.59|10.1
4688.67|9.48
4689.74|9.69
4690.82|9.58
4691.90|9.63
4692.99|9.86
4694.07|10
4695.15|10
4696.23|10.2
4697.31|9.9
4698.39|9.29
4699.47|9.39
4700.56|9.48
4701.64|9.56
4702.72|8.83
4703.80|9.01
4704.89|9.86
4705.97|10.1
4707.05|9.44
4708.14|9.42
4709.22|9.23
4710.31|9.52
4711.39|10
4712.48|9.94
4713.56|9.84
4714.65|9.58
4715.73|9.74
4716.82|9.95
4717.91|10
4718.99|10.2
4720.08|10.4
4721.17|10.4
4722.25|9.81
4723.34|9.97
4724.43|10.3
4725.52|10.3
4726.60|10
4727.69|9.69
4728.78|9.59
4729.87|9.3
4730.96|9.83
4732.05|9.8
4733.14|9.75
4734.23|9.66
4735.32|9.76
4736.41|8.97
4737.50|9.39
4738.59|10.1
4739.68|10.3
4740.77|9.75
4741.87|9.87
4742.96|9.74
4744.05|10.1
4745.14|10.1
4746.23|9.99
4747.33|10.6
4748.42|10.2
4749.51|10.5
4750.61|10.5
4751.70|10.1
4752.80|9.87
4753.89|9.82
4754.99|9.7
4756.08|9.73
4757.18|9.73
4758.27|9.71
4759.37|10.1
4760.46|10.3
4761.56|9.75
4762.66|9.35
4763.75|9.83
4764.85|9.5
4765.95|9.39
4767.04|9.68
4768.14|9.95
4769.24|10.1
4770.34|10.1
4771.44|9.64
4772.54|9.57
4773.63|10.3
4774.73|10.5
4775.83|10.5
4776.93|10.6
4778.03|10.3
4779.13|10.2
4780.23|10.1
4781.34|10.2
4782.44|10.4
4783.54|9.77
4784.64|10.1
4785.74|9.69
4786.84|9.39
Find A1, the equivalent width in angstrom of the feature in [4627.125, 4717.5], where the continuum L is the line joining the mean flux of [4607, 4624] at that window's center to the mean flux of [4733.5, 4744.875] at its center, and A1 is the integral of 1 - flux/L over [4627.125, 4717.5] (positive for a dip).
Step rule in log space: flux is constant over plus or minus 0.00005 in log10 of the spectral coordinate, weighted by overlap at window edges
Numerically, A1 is 1.18 angstrom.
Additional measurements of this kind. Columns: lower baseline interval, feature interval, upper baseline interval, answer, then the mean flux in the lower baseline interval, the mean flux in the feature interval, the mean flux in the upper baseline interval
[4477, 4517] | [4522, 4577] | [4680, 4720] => 1.14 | 9.8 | 9.57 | 9.71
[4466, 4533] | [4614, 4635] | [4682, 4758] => -0.45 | 9.65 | 9.96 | 9.83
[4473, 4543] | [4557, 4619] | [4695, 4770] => -0.43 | 9.67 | 9.79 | 9.82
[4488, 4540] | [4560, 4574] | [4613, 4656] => -0.31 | 9.67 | 9.97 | 9.86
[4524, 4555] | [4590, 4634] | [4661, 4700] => -1.35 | 9.32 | 9.81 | 9.71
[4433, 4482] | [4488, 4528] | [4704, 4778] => -2.16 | 9.18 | 9.81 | 9.9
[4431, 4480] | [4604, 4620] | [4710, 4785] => -0.48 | 9.22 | 9.9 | 9.95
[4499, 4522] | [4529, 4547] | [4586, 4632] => 1.09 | 10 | 9.37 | 9.81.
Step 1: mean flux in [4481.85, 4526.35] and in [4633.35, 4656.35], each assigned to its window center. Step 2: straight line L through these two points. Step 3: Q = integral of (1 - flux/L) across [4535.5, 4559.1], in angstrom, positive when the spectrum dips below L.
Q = 0.7 angstrom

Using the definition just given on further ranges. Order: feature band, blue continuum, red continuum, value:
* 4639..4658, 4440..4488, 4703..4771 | -0.2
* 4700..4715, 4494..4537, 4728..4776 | 0.4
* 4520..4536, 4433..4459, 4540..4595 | 0.4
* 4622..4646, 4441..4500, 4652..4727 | -0.8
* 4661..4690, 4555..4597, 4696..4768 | 0.3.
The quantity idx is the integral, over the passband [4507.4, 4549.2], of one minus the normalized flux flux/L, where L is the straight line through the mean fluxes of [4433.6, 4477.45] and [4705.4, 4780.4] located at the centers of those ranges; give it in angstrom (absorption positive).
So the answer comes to -1.0 angstrom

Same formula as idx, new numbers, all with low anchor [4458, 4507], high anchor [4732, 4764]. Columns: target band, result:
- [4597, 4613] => -0.1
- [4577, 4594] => 0.1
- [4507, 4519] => -0.5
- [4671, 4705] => 0.4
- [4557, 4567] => -0.4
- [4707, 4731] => 0.0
